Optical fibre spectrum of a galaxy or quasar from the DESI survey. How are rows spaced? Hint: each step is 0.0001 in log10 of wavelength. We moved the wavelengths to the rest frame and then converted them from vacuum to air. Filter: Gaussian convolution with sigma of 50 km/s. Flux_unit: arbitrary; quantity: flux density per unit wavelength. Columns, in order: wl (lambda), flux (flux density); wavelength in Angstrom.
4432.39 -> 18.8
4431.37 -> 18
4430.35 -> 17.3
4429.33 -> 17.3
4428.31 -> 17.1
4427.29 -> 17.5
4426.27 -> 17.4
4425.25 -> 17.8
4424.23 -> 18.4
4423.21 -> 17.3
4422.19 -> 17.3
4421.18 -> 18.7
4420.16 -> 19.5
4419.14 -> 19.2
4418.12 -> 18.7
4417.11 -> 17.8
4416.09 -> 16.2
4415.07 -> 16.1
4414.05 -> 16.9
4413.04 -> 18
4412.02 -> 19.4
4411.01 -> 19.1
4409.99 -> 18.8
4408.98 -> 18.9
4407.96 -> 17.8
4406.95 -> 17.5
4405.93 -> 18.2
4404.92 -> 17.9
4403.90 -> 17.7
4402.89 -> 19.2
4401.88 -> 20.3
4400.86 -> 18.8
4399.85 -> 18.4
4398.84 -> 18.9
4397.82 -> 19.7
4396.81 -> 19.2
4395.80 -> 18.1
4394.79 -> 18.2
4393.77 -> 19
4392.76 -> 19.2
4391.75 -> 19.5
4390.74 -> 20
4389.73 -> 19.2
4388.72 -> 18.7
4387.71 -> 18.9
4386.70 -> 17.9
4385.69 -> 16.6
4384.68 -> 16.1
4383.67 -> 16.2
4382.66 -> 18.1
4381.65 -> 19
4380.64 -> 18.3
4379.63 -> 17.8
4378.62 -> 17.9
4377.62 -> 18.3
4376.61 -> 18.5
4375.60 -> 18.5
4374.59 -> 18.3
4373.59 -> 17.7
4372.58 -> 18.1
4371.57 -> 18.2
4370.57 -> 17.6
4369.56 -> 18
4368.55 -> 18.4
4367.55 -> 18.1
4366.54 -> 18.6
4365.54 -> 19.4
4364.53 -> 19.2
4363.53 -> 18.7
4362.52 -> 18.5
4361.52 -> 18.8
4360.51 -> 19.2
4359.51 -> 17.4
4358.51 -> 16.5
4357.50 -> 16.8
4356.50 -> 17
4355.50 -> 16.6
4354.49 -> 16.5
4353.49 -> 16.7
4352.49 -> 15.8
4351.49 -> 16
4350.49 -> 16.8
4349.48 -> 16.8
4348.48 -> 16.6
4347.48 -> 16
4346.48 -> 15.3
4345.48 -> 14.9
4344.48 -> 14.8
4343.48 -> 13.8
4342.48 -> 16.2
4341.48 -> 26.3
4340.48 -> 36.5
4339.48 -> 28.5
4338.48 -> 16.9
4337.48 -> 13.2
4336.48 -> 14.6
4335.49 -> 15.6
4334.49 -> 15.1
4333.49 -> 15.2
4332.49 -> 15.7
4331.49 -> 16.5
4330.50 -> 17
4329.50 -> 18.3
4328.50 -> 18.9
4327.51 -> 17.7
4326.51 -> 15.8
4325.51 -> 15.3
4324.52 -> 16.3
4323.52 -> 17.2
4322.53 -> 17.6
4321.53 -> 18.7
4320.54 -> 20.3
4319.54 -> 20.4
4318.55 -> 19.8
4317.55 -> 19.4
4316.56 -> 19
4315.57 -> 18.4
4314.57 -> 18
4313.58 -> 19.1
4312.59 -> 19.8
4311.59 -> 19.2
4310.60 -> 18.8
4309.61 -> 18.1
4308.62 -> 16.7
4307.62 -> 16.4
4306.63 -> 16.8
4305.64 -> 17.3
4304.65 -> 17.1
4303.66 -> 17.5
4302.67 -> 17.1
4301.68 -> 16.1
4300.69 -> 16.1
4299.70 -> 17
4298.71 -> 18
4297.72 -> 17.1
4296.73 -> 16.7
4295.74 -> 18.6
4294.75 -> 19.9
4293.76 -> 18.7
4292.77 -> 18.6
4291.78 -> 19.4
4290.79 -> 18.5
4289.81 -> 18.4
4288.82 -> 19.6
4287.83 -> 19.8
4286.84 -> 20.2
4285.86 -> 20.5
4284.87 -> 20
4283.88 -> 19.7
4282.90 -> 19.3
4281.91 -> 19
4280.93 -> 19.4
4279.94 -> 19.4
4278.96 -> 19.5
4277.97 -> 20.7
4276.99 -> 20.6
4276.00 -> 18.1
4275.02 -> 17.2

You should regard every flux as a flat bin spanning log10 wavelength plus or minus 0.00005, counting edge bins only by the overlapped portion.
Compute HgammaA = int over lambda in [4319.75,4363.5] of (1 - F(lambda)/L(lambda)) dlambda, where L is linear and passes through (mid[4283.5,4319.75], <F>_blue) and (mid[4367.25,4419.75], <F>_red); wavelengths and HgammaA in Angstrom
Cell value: 1.9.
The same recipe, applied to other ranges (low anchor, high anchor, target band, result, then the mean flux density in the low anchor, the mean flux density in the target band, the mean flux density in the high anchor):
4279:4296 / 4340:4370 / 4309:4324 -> -0.1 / 19.4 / 18.9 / 18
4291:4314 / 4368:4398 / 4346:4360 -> 1.3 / 17.8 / 16.5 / 18.3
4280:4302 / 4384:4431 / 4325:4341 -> 0.3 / 18.7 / 18.2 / 18.2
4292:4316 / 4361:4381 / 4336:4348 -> -0.5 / 17.8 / 18.9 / 18.3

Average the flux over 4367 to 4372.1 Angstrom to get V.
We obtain 18.1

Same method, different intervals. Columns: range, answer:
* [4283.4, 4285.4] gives 19.8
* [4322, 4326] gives 16.6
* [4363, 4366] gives 19.1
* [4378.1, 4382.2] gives 18.3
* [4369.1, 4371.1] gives 17.8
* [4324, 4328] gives 16.3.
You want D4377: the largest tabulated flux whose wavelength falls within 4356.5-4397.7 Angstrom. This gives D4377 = 20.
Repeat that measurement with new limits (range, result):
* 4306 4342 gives 36.5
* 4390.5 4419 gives 20.3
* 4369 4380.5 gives 18.5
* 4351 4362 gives 19.2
